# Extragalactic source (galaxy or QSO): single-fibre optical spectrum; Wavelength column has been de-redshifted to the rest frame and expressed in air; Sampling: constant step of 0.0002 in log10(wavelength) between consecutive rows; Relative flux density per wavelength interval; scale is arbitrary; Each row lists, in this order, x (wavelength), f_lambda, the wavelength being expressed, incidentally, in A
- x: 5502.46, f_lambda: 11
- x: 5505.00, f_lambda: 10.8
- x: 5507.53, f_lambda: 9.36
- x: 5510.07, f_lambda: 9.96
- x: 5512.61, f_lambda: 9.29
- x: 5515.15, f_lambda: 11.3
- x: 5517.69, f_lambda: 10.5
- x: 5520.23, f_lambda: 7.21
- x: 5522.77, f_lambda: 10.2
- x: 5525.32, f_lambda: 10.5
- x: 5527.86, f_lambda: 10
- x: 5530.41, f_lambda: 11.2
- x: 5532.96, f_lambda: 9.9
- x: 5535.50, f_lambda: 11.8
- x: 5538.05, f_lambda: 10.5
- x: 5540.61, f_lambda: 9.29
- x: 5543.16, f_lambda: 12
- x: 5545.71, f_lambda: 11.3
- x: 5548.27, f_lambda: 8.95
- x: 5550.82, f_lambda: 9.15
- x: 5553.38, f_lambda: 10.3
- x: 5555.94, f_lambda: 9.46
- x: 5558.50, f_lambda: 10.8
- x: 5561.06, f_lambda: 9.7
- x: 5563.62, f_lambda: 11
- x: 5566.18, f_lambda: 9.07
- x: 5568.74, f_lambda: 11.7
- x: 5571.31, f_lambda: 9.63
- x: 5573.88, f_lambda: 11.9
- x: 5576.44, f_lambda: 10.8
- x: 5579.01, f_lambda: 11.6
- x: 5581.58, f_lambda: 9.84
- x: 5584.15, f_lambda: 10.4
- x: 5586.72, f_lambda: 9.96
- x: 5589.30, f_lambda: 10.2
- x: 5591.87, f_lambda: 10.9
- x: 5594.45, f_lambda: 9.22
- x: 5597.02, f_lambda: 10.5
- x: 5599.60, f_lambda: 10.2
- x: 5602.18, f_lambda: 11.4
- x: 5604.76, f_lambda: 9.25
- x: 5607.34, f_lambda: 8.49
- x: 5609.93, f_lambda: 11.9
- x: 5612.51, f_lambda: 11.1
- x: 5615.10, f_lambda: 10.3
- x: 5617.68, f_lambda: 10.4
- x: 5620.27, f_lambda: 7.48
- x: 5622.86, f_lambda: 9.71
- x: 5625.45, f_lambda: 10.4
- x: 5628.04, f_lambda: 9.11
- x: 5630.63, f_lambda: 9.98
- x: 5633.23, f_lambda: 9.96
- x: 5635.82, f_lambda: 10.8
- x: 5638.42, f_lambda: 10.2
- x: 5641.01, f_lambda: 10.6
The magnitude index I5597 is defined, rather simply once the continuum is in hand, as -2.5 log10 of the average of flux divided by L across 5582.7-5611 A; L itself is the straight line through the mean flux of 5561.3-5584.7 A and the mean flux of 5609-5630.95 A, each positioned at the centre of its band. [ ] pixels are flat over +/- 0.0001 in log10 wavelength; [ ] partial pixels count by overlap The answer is 0.01 mag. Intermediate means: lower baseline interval 10.6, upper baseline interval 10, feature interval 10.2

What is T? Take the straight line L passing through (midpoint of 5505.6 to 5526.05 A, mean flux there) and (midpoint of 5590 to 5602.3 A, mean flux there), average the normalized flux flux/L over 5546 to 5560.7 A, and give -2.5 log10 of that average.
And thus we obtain 0.02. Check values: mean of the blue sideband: 9.8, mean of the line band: 9.83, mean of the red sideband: 10.3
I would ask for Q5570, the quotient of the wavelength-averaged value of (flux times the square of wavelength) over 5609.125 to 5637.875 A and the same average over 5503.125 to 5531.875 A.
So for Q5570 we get 1.0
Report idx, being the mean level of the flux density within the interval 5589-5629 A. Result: 10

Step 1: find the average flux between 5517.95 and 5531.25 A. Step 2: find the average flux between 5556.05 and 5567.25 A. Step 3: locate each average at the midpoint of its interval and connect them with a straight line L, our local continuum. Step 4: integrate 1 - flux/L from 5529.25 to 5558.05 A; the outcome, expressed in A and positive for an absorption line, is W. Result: -1.1 A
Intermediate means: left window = 9.83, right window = 10.1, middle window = 10.4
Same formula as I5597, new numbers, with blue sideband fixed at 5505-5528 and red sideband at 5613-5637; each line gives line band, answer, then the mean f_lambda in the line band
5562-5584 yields -0.087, 10.7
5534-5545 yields -0.110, 10.9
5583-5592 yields -0.049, 10.3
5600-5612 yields -0.051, 10.3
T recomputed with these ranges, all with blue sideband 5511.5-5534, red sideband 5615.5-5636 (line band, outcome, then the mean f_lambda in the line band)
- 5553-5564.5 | -0.03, 10.2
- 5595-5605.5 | -0.06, 10.3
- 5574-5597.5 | -0.07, 10.5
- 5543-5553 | -0.02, 10.2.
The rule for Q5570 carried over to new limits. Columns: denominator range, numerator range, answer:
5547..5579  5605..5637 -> 0.99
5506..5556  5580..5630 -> 1.02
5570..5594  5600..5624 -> 0.96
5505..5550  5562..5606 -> 1.04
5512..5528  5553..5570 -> 1.06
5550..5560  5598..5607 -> 1.03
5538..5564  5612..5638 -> 1.00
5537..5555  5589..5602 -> 1.03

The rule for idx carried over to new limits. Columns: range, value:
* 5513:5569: 10.2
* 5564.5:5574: 10.4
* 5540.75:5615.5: 10.4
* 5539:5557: 10.1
